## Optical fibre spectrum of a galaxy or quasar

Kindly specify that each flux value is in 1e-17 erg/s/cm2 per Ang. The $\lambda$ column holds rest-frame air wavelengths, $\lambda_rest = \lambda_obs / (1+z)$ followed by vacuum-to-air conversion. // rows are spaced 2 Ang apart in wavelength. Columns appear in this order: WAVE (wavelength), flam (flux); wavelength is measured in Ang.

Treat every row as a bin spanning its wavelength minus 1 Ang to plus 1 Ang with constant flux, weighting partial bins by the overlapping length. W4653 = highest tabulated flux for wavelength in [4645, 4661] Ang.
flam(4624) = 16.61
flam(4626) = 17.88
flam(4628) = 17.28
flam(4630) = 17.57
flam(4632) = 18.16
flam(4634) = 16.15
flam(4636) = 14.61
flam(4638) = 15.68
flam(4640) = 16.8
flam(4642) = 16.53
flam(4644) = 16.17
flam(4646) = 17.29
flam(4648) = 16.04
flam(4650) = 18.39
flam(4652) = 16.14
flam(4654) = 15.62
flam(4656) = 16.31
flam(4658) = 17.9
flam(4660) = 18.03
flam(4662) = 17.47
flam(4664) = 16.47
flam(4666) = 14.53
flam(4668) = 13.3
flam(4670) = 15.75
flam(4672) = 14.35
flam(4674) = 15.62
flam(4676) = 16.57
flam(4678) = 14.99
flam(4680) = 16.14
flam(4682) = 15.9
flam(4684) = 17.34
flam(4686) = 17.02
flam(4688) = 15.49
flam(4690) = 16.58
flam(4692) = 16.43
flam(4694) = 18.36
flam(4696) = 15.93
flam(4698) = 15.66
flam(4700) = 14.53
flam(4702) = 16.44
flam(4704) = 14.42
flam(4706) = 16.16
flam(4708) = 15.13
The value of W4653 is 18.39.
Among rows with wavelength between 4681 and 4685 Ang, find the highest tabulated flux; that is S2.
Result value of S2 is 17.34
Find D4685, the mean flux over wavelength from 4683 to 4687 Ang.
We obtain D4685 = 17.2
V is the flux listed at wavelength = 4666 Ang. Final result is 14.53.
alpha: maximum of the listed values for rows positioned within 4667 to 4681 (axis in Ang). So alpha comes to 16.57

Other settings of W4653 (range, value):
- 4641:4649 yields 17.29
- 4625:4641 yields 18.16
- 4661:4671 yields 17.47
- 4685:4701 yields 18.36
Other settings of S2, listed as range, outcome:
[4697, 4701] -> 15.66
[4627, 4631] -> 17.57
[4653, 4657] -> 16.31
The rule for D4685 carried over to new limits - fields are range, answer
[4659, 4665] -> 17.3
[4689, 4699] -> 16.6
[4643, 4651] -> 17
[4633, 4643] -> 16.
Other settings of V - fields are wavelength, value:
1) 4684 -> 17.34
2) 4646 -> 17.29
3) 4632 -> 18.16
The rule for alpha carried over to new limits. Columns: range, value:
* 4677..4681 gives 16.14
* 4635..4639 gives 15.68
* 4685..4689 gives 17.02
